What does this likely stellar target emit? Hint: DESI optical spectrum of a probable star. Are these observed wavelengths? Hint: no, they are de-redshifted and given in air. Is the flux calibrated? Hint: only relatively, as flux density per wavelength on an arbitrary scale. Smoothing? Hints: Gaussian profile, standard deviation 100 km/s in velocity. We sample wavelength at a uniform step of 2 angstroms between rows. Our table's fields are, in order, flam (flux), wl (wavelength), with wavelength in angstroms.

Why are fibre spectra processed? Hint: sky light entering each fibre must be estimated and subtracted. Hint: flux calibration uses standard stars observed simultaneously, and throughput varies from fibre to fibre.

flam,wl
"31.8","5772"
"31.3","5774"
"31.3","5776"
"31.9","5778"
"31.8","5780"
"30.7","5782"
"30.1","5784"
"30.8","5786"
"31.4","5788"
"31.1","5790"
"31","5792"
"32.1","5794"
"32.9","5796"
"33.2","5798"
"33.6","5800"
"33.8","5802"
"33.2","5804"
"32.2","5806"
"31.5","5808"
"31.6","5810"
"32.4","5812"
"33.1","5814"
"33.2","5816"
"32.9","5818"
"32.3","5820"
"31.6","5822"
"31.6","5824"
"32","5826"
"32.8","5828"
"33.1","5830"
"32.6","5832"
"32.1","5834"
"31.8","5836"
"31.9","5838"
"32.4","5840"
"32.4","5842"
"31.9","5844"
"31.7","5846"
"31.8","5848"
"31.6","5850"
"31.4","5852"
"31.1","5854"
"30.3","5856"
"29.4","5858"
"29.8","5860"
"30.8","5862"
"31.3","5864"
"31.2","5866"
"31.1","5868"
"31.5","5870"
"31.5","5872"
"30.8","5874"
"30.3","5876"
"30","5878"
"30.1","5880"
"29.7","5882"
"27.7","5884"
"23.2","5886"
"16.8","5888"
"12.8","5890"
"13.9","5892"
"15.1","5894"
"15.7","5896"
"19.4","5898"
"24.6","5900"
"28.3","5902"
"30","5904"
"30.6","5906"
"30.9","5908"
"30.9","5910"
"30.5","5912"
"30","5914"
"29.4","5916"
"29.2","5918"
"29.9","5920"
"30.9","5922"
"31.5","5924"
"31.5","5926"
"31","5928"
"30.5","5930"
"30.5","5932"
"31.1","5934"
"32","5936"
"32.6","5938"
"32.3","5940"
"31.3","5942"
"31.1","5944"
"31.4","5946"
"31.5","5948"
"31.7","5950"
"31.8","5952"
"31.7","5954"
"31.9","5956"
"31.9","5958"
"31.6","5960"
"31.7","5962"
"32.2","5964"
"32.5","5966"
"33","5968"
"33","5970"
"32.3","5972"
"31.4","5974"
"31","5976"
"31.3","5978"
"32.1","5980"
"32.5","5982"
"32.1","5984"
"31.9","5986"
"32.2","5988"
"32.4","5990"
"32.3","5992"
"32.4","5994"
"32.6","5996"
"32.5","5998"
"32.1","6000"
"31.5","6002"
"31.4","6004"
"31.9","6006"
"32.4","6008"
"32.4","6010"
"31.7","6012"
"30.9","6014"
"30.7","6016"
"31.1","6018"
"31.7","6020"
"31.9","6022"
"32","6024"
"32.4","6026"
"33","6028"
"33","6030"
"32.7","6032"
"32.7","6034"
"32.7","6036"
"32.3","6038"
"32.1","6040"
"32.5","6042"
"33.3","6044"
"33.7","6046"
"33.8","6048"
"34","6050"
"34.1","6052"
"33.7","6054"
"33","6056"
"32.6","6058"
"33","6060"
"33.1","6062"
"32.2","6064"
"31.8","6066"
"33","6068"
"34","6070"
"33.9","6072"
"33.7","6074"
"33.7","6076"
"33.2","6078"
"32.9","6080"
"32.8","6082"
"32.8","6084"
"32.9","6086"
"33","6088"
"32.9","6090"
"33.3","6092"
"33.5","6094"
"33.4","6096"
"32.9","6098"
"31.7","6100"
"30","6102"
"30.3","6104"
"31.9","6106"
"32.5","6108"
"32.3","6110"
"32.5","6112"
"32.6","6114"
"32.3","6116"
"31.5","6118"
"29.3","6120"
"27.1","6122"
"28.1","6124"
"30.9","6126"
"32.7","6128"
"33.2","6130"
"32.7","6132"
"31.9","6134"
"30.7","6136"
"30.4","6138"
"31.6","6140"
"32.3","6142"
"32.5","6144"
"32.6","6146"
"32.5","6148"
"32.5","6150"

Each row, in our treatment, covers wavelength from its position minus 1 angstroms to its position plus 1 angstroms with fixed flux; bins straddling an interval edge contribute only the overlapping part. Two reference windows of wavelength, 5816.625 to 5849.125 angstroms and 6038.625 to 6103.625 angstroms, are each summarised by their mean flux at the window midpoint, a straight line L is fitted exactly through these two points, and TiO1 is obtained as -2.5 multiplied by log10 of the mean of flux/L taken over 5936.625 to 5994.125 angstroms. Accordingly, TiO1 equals 0.023 mag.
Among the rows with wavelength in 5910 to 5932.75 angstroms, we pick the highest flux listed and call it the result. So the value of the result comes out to 31.5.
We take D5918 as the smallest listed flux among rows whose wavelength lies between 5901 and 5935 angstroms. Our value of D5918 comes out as 28.3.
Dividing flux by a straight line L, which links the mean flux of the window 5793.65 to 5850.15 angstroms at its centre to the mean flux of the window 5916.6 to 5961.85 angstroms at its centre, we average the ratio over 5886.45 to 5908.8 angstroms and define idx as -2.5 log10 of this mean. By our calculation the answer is 0.416 mag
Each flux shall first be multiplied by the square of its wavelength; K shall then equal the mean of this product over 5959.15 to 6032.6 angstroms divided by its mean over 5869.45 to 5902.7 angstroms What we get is 1.4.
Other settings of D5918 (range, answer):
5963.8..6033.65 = 30.7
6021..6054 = 31.9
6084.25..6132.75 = 27.1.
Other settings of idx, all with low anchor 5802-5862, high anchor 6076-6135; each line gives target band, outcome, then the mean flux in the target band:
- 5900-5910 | 0.086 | 29.5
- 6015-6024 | 0.019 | 31.4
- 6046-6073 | -0.042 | 33.3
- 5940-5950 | 0.017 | 31.5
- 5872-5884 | 0.065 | 30.1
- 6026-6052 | -0.034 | 33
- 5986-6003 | -0.009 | 32.2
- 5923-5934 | 0.033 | 31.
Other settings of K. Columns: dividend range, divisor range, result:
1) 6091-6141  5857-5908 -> 1.30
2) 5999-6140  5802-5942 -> 1.16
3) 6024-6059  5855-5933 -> 1.25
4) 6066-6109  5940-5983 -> 1.07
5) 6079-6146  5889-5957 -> 1.19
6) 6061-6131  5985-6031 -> 1.04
